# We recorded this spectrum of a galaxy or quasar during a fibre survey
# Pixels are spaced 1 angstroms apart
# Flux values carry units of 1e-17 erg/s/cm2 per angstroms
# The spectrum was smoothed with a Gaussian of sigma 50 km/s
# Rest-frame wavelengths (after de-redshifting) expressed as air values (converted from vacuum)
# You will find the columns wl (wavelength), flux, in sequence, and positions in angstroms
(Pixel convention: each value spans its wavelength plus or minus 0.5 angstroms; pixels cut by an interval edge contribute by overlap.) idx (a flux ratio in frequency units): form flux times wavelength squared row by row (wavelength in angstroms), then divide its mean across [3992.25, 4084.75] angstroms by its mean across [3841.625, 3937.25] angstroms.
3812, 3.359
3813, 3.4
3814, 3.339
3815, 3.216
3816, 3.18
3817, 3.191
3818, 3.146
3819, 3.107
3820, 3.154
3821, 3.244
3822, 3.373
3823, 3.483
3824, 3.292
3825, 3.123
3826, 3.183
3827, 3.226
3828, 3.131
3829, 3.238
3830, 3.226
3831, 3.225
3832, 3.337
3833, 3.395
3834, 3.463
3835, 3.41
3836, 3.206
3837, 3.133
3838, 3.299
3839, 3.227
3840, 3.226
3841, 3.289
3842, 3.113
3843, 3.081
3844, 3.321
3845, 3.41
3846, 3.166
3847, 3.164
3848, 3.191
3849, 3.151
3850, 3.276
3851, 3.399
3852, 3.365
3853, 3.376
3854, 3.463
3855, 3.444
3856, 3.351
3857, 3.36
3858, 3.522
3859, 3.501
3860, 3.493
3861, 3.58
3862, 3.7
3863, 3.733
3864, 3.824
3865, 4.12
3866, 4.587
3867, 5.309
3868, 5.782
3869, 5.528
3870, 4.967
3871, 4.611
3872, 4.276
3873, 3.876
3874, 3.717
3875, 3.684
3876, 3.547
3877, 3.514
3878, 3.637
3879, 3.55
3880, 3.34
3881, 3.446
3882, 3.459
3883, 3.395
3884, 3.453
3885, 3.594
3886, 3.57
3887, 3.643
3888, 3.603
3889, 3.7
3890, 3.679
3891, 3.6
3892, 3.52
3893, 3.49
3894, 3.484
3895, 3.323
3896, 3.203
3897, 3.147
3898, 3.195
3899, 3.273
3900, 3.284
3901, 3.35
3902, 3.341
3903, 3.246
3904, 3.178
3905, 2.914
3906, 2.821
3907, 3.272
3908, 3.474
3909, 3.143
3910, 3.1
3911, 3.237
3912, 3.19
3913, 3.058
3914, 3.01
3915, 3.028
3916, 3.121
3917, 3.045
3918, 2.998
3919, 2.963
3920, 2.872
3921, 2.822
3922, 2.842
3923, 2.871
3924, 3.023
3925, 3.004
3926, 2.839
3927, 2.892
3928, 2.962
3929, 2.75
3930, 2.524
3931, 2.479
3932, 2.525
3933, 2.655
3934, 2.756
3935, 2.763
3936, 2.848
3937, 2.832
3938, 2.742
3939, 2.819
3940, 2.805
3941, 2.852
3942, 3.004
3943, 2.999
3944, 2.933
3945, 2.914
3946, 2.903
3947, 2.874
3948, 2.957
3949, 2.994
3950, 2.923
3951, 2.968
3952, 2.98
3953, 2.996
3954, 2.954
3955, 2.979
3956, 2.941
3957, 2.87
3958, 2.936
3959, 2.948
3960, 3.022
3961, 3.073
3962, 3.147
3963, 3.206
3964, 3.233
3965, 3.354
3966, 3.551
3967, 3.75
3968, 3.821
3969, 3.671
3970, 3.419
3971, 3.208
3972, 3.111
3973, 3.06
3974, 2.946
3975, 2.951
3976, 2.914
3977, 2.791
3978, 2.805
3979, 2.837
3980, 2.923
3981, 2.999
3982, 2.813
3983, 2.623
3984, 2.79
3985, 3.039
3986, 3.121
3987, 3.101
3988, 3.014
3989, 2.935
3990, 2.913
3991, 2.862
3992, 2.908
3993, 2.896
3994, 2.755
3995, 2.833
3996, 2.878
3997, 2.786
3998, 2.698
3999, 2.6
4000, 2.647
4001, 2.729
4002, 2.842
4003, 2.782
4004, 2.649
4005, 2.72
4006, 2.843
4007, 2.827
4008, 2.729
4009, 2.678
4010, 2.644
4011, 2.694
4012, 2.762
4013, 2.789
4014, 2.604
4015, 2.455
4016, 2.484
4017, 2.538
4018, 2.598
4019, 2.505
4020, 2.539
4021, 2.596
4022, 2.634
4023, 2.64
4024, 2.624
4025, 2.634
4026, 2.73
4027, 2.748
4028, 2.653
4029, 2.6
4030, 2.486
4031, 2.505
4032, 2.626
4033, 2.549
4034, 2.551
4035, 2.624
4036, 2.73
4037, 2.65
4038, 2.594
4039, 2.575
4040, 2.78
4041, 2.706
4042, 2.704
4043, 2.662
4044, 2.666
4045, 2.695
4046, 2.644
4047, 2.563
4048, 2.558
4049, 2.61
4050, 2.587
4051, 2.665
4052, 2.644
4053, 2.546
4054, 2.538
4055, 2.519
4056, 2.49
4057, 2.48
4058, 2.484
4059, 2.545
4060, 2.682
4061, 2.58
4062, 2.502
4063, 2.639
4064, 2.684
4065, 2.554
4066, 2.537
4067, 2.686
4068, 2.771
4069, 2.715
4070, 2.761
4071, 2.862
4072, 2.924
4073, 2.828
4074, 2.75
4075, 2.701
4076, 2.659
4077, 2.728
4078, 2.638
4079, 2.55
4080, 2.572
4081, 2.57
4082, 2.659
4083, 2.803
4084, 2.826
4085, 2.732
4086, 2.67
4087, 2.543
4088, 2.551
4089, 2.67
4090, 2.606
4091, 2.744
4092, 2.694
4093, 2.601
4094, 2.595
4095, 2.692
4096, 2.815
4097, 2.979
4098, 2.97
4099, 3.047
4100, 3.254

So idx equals 0.85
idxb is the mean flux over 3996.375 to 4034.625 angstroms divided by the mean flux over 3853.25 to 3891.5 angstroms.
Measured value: 0.69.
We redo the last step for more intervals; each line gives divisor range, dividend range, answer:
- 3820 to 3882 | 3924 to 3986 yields 0.83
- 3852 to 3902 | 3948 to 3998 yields 0.81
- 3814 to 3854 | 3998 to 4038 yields 0.81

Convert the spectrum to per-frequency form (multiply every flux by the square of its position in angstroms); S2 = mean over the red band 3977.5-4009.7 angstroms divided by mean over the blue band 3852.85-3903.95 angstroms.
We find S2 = 0.8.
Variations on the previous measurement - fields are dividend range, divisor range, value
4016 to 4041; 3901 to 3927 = 0.90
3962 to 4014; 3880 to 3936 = 0.98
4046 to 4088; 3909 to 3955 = 0.97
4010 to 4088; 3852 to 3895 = 0.76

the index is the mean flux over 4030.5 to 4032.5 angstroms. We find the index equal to 2.57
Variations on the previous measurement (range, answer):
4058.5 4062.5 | 2.58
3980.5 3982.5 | 2.91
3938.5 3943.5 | 2.9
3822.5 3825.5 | 3.3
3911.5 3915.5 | 3.07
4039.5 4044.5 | 2.7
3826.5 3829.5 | 3.2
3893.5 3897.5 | 3.29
